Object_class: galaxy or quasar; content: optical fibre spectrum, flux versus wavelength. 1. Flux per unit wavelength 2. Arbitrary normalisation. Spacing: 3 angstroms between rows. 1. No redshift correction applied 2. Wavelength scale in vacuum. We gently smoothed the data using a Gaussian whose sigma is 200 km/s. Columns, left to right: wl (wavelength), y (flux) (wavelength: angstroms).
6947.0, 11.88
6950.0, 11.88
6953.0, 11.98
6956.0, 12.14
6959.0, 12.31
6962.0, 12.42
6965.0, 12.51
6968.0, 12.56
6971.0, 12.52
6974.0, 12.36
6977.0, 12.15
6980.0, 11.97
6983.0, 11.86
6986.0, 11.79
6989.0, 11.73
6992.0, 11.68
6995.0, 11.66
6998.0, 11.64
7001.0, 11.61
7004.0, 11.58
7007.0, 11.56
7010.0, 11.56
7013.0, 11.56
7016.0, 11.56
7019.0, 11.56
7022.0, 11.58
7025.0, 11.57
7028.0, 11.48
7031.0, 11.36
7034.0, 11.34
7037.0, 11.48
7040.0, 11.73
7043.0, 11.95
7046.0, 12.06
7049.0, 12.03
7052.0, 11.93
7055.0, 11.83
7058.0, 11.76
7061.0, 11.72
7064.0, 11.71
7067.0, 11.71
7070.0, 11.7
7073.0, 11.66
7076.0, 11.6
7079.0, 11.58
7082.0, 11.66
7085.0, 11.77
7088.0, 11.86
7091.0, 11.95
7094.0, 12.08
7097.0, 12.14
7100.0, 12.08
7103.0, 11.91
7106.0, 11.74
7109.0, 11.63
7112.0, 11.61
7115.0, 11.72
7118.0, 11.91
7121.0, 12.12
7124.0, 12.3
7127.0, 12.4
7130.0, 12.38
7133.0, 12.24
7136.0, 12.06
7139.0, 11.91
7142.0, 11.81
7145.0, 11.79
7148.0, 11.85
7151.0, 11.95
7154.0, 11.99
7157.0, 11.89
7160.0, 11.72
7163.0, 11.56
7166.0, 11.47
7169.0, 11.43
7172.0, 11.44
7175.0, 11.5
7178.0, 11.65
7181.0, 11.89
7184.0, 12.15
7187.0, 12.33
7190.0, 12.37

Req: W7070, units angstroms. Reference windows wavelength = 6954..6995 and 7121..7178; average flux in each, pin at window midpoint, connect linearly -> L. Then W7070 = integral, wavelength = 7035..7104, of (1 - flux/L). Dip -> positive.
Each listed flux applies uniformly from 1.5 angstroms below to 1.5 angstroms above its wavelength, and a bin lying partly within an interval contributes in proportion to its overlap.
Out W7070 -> 1.0 angstroms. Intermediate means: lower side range 12.1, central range 11.8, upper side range 11.9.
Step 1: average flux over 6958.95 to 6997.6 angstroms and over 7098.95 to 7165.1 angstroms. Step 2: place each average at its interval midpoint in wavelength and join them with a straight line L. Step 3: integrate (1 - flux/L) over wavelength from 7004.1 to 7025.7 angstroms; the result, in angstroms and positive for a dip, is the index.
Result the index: 0.9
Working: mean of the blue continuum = 12.1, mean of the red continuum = 11.9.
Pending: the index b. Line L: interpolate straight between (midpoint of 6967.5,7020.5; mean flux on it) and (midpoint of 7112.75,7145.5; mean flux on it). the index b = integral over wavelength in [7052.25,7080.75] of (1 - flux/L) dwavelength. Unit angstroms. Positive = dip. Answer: 0.6 angstroms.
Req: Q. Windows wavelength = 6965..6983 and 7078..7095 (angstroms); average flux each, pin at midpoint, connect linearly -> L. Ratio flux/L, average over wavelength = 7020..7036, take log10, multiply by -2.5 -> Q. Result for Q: 0.05 mag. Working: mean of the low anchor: 12.3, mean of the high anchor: 11.8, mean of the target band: 11.5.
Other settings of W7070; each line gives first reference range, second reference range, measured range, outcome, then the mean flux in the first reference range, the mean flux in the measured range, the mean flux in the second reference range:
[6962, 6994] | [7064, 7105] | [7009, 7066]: 1.32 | 12.1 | 11.7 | 11.8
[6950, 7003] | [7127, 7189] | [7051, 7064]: 0.19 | 12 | 11.8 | 11.9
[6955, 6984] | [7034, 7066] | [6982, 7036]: 2.05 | 12.3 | 11.6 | 11.8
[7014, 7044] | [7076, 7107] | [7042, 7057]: -0.38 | 11.6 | 12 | 11.9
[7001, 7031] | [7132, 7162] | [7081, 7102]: -0.33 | 11.5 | 11.9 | 11.9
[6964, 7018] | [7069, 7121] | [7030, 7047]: 0.28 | 11.9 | 11.6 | 11.8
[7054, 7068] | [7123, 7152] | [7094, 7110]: -0.01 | 11.7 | 11.9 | 12.1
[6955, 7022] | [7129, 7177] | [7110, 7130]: -0.34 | 11.9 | 12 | 11.8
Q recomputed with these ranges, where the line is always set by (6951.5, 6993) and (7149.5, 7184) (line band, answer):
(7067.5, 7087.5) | 0.02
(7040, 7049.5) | 0.00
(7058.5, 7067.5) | 0.02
